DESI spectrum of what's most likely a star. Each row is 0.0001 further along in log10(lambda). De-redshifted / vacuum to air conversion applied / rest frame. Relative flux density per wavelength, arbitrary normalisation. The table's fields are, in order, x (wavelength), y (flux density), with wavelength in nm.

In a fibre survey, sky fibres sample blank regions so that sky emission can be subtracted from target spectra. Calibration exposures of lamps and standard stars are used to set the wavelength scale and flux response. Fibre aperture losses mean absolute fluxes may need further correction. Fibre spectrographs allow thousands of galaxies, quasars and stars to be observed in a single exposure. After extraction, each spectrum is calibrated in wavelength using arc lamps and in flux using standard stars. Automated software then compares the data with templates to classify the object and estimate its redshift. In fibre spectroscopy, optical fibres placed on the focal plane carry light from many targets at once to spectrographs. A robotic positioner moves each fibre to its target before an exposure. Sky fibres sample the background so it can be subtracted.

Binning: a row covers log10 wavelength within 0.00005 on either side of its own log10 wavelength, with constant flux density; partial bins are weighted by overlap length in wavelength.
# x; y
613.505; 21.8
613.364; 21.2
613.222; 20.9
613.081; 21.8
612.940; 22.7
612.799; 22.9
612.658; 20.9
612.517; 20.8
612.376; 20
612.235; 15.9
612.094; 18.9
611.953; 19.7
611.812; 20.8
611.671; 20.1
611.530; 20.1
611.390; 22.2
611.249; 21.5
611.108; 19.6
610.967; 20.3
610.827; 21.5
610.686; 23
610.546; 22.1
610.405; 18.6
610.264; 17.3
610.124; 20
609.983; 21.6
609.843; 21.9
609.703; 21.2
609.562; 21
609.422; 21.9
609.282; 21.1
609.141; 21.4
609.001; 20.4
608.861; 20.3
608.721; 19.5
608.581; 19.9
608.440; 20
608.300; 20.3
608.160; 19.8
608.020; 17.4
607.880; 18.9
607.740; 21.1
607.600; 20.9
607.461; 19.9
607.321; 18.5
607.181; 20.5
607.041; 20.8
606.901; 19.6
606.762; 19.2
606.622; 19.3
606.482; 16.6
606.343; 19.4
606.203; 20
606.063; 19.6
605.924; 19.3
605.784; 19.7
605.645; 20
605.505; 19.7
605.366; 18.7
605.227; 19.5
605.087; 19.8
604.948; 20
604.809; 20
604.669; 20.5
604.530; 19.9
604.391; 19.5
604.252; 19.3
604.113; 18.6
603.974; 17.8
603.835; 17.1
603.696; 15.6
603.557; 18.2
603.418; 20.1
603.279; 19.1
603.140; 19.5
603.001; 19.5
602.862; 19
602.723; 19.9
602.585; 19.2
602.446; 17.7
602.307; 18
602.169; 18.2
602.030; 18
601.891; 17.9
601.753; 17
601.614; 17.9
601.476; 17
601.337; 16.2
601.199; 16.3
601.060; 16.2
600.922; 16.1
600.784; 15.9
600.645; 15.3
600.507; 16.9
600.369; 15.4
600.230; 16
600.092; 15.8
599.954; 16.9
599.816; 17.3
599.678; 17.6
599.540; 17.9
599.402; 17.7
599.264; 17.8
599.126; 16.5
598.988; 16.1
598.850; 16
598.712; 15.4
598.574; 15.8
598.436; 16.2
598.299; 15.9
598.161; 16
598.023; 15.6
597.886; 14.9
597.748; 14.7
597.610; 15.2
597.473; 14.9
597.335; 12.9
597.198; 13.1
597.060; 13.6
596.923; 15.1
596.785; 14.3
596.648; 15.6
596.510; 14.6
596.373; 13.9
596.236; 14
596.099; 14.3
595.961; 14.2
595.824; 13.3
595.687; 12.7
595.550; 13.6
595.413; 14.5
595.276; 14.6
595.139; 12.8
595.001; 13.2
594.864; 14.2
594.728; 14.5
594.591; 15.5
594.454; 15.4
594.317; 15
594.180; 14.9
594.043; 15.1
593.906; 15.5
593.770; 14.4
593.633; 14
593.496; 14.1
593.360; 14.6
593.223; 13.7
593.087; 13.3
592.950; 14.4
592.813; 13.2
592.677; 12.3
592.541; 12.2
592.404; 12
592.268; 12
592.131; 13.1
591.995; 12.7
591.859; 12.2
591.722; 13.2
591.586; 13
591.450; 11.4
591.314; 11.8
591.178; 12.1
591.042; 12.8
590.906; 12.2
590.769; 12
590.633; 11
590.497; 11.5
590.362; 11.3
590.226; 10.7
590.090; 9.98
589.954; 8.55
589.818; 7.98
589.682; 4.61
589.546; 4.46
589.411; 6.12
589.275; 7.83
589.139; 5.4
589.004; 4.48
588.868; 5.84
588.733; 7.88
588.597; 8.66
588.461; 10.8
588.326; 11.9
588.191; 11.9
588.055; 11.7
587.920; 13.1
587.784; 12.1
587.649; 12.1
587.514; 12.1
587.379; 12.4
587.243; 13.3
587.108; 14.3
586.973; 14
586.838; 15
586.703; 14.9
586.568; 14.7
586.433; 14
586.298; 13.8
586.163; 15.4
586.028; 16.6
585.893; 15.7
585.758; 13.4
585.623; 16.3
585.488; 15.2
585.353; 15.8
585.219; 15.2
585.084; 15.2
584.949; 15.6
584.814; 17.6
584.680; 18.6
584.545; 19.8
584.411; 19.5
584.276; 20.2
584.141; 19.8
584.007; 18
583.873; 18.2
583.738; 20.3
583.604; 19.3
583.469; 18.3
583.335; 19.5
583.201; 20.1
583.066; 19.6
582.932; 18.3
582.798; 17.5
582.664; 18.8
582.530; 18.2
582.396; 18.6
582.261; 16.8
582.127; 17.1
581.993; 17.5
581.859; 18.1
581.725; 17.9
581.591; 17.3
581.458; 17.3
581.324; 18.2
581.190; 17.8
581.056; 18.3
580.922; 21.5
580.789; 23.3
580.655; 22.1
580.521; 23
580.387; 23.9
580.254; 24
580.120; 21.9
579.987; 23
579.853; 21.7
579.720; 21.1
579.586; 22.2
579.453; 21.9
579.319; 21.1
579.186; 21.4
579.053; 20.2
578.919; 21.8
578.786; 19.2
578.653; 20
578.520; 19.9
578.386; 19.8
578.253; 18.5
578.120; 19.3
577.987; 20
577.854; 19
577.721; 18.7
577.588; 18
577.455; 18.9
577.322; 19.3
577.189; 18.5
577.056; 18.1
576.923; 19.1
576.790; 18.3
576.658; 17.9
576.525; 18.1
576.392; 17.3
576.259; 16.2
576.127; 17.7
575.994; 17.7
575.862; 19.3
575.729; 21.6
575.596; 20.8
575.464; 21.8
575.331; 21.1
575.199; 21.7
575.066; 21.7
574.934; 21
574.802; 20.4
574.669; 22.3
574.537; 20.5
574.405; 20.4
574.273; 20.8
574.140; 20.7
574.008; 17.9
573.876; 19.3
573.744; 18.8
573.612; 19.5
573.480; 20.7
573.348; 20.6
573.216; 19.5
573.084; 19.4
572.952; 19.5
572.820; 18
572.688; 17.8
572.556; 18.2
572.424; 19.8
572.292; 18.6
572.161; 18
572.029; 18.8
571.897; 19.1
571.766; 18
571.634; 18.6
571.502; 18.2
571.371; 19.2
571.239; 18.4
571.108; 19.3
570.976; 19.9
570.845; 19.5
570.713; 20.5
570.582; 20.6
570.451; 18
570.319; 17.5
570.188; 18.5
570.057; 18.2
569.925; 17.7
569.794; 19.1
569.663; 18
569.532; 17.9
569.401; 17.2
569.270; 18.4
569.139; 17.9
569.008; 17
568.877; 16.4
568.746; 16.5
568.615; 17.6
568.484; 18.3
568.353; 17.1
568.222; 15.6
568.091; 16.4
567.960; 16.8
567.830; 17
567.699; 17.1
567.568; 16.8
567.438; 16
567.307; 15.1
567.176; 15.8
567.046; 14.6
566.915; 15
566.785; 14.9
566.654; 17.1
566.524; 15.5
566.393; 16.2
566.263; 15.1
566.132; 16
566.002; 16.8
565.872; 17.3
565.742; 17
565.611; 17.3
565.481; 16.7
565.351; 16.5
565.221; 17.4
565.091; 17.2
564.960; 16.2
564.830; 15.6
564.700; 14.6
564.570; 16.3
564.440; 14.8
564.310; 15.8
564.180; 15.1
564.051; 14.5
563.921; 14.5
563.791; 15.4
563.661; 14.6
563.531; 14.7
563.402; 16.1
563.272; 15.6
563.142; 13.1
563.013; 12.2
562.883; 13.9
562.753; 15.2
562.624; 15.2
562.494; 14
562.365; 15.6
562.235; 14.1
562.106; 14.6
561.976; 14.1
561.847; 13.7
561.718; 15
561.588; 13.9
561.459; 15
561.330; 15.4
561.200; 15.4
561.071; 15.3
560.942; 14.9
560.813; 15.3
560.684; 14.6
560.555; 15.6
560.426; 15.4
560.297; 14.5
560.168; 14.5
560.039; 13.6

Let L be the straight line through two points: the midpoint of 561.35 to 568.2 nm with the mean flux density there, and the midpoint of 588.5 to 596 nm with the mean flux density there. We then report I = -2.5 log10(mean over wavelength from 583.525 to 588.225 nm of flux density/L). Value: -0.222 mag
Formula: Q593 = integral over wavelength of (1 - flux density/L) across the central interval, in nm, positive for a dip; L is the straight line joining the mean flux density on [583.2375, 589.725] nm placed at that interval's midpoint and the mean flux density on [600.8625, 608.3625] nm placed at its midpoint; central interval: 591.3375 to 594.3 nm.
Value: 0.417 nm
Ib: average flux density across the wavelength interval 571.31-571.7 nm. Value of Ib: 18.7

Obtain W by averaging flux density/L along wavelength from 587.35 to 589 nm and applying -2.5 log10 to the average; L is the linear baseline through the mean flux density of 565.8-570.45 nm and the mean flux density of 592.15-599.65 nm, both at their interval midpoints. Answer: 0.39 mag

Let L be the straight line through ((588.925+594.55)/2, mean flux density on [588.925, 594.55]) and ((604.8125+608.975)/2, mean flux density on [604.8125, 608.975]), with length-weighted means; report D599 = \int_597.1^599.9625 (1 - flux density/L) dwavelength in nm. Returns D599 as -0.12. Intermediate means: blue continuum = 11.6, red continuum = 19.6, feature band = 15.9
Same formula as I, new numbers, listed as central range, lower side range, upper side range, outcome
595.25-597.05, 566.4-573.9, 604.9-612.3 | 0.336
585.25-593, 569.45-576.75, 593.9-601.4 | 0.379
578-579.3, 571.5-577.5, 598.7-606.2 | -0.050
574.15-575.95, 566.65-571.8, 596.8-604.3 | -0.203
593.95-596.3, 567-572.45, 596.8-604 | 0.187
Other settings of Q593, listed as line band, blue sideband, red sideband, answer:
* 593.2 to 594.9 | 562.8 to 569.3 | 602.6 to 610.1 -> 0.35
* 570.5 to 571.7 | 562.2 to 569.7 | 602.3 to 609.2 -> -0.21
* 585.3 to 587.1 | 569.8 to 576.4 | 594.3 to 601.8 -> 0.24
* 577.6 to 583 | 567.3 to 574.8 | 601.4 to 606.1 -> -0.37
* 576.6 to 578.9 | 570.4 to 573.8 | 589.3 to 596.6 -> -0.23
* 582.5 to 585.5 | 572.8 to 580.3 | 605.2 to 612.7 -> 0.26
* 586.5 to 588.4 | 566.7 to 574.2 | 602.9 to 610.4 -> 0.58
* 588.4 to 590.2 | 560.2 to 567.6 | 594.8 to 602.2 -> 0.96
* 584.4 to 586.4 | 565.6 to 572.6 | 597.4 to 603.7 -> 0.13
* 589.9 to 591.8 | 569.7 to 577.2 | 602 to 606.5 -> 0.75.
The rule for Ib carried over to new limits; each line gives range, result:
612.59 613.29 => 21.9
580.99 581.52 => 17.9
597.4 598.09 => 15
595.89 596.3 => 14.2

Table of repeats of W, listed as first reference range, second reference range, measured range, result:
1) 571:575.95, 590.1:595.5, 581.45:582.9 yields -0.06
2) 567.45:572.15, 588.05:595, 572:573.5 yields -0.11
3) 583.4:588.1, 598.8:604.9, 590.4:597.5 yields 0.23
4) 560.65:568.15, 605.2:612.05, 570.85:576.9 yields -0.18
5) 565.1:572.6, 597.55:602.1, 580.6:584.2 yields -0.11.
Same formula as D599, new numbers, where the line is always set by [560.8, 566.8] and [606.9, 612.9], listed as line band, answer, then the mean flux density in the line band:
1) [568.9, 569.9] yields -0.12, 17.9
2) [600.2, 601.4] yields 0.21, 16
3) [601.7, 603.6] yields 0.09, 18.7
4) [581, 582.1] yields -0.03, 17.8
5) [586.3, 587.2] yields 0.17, 14.4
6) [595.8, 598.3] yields 0.59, 14.5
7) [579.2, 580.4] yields -0.36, 22.2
